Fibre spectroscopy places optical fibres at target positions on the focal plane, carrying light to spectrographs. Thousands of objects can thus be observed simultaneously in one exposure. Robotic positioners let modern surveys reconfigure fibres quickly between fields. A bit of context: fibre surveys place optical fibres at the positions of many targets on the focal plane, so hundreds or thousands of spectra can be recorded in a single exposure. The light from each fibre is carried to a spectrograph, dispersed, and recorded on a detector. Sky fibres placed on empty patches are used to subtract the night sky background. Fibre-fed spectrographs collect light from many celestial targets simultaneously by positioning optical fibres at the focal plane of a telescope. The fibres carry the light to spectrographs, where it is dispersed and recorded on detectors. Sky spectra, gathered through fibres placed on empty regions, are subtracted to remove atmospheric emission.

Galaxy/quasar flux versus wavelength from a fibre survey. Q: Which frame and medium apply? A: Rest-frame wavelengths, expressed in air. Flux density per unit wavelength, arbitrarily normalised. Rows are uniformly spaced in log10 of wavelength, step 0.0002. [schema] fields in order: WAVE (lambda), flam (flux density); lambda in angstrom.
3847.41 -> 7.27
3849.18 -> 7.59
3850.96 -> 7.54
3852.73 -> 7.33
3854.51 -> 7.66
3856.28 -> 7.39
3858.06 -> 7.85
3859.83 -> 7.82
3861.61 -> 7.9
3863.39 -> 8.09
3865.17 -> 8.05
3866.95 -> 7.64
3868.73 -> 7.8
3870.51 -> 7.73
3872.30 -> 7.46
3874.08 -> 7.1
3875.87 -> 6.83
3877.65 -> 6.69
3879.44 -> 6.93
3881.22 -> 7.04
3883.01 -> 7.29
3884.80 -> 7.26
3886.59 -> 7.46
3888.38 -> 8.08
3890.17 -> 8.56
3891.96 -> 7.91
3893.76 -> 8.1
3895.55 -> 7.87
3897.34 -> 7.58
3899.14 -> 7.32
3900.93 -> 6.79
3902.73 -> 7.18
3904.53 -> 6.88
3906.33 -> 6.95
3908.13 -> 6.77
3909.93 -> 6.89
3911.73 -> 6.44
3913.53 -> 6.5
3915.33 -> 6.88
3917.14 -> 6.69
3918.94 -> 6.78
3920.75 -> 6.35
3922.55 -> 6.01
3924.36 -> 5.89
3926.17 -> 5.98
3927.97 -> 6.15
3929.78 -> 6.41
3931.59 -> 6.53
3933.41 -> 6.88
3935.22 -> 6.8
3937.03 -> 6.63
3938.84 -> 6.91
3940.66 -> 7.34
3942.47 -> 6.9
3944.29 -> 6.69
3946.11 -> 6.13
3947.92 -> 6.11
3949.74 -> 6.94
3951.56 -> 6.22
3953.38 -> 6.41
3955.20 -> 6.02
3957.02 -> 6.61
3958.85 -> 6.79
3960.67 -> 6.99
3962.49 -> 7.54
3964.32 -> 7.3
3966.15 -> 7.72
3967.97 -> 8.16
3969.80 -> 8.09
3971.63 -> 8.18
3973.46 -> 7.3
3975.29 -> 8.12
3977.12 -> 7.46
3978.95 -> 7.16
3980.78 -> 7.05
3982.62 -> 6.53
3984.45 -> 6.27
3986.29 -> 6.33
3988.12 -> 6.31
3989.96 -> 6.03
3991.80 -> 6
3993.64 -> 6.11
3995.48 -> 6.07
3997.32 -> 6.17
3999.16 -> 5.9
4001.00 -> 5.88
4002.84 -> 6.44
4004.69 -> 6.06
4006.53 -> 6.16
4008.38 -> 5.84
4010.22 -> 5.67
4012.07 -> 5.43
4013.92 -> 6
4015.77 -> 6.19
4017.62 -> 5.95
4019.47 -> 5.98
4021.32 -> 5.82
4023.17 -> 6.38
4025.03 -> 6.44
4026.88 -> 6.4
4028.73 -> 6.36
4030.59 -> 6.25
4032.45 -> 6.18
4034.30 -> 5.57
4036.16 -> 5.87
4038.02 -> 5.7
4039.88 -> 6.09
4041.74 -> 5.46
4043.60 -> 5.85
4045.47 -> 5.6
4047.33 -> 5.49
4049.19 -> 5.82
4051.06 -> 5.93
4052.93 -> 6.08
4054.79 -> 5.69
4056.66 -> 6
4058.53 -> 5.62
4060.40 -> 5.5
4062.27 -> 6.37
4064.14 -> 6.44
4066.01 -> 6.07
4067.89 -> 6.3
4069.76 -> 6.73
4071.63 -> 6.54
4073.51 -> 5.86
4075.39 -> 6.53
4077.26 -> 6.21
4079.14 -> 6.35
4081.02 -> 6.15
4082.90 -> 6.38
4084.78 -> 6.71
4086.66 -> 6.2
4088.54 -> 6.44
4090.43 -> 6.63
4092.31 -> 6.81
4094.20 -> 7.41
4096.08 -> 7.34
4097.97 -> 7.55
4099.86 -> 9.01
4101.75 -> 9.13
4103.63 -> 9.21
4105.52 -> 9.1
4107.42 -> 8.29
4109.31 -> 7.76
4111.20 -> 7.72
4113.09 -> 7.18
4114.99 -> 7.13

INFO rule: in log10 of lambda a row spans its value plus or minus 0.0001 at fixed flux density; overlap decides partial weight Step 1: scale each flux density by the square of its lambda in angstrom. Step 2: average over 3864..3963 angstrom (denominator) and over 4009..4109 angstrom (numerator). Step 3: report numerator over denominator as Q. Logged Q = 1.0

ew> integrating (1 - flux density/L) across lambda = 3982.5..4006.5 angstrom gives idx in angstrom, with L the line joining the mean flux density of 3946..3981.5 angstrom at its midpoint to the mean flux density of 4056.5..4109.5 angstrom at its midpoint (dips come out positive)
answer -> 3.2 angstrom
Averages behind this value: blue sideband 7.14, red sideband 6.92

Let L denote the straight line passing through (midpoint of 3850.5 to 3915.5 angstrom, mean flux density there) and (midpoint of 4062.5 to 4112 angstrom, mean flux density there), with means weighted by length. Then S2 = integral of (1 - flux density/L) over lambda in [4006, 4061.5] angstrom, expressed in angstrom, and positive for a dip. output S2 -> 9.8 angstrom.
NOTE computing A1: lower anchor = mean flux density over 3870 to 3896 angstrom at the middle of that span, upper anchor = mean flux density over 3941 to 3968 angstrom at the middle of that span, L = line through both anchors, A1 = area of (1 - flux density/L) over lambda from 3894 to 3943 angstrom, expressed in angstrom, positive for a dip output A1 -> 2.58 angstrom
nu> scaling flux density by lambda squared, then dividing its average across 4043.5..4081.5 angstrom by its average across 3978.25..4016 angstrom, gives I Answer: 1.02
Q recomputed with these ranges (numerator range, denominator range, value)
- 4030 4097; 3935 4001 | 0.95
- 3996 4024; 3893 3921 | 0.90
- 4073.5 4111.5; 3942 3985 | 1.11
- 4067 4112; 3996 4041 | 1.24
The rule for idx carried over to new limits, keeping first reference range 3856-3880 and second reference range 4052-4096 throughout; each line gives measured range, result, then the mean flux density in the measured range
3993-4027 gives 3.4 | 6.04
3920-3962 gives 3.4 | 6.52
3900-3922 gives 1.6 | 6.75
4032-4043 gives 1.3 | 5.8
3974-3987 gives -0.3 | 7.01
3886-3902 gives -0.8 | 7.74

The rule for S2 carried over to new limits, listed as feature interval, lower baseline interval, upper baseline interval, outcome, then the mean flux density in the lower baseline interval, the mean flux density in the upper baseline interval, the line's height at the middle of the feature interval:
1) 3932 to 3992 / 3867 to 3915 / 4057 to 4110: 2.04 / 7.29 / 6.94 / 7.16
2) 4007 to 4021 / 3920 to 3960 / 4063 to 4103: 1.65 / 6.49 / 6.82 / 6.66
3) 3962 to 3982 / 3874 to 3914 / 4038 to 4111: -1.83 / 7.25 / 6.65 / 6.99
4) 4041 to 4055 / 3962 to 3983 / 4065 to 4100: 2.40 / 7.57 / 6.64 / 6.93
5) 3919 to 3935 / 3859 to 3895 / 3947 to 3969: 1.88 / 7.59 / 6.91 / 7.17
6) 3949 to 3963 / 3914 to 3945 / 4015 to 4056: -0.53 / 6.58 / 5.96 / 6.42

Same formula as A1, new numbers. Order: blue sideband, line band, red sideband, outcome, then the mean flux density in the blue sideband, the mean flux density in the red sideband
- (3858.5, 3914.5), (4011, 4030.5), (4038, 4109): 2.1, 7.39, 6.62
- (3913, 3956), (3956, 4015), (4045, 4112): -0.7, 6.51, 6.76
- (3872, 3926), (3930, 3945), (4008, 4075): -0.1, 7.06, 5.99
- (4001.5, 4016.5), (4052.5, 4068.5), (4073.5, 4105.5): 1.7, 5.97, 7.15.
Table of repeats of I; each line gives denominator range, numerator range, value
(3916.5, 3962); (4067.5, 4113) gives 1.19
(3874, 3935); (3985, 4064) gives 0.91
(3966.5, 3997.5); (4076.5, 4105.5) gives 1.10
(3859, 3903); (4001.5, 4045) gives 0.85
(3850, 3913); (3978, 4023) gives 0.88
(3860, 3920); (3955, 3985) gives 1.04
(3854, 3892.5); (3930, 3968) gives 0.93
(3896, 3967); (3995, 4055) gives 0.93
